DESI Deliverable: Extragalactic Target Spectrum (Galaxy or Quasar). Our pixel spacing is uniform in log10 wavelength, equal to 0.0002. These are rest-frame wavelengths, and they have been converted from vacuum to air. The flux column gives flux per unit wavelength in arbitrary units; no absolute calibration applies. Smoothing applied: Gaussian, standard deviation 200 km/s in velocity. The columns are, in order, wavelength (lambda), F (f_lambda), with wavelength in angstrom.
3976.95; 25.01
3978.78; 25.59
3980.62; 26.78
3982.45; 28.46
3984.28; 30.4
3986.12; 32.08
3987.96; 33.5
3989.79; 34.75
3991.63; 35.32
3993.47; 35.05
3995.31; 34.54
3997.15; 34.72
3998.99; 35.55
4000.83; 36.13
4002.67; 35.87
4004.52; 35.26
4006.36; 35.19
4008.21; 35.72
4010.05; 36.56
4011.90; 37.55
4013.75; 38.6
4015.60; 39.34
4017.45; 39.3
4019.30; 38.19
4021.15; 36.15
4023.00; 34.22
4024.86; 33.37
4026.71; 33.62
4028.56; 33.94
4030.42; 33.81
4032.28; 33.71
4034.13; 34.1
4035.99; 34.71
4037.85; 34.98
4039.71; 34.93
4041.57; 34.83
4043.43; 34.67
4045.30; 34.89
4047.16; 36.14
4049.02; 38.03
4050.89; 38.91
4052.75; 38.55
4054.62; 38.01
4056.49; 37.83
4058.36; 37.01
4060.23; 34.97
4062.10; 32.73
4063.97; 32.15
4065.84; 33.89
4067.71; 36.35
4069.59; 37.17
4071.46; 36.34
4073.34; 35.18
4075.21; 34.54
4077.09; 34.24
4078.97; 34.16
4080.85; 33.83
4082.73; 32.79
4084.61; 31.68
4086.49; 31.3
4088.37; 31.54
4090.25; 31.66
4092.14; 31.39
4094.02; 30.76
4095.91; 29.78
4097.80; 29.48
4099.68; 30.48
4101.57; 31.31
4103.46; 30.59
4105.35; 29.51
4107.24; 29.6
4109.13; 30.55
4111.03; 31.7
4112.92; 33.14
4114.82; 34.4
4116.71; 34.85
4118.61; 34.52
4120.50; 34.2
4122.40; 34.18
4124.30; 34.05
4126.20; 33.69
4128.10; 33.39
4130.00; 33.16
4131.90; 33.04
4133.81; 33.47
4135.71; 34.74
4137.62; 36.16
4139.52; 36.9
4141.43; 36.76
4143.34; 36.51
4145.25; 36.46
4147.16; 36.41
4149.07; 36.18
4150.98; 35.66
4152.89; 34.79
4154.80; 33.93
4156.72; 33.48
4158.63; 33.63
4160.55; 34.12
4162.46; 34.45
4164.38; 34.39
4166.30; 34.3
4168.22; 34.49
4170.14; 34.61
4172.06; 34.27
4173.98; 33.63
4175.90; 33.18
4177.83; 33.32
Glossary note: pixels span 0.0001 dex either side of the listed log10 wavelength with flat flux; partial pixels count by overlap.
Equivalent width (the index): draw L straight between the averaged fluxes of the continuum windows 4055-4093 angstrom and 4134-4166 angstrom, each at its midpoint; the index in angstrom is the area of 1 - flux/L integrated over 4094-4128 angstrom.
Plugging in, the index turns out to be 2.49 angstrom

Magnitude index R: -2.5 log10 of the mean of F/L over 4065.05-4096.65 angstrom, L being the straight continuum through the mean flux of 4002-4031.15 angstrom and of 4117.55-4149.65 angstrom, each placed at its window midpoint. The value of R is 0.07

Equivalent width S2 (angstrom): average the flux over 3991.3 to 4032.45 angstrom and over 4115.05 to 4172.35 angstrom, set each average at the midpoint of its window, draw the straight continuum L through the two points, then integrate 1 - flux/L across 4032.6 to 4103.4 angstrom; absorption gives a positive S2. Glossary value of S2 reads 2.4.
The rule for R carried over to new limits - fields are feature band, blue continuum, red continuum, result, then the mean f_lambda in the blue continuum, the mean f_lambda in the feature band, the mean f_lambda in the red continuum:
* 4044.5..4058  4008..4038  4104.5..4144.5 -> -0.07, 35.8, 37.5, 33.8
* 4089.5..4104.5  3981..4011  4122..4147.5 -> 0.13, 34.2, 30.7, 34.9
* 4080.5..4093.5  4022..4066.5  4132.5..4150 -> 0.12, 35.2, 31.9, 35.9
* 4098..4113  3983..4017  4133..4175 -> 0.15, 35.3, 30.7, 35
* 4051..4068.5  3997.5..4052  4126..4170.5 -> -0.01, 35.8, 35.9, 34.8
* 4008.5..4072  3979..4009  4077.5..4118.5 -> -0.10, 33.5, 35.9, 31.7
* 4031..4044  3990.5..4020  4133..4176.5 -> 0.05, 36.4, 34.5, 34.9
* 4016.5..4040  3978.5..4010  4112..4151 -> -0.04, 33.5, 35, 34.8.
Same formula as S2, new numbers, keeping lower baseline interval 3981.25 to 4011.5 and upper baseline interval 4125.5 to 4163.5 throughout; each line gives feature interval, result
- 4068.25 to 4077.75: -0.3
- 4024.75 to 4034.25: 0.2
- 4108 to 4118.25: 0.5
